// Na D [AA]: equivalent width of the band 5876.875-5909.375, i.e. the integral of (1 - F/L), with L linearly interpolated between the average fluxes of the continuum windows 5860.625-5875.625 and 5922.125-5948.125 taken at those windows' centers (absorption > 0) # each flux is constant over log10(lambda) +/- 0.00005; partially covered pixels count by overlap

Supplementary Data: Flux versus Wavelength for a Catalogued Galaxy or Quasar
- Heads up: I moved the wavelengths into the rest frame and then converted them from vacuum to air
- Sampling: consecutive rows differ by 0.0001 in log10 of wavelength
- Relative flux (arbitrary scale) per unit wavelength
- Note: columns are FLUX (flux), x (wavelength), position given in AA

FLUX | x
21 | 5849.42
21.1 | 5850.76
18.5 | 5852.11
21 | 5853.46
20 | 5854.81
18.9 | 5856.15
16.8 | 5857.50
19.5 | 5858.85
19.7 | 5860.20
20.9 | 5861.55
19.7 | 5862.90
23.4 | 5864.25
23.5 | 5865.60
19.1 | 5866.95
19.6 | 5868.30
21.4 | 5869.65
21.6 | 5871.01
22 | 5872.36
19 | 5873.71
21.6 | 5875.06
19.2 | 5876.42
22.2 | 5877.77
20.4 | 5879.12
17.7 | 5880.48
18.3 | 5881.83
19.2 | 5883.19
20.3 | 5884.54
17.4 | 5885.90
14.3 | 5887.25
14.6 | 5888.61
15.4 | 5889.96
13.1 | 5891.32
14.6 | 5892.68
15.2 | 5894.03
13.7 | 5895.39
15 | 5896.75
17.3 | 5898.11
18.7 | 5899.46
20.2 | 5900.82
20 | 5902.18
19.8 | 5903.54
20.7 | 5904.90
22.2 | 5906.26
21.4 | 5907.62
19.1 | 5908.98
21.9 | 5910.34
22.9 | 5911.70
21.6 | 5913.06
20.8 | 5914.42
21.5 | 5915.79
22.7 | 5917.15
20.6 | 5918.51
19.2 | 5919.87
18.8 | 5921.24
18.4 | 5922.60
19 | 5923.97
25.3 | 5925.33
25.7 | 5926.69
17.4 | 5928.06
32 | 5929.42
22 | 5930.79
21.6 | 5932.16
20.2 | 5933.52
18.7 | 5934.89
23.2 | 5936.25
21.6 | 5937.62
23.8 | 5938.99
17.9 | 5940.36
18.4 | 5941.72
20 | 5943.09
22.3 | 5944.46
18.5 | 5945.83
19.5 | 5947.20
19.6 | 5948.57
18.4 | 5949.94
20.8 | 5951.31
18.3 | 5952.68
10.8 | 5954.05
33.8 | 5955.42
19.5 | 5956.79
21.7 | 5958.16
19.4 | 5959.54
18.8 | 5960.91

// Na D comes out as 4.9 AA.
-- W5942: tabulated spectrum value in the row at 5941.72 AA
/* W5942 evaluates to 18.4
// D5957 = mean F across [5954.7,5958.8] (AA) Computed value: 24.9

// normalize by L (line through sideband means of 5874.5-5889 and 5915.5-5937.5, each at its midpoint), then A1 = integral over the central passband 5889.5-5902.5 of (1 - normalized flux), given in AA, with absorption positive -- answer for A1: 2.27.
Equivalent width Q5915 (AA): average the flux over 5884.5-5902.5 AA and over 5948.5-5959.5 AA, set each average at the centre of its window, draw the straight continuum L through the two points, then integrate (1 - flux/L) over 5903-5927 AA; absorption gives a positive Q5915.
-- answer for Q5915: -4.7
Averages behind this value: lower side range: 16.2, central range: 21.1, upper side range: 20.3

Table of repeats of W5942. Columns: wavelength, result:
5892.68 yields 14.6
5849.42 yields 21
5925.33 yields 25.3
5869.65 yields 21.4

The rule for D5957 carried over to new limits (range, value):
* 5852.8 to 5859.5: 19.2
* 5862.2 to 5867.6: 21.4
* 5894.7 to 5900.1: 16.2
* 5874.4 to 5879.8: 20.8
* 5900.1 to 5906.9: 20.5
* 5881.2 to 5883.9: 18.8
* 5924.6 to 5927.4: 25.3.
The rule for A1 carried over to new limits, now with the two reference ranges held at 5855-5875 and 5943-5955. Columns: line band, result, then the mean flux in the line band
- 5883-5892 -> 1.7 AA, 16.2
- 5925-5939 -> -2.5 AA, 22.8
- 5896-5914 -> -0.3 AA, 20.1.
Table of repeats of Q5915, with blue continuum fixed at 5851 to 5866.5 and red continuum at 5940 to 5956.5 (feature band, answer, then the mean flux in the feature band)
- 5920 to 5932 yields -1.3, 22.1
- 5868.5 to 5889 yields 0.8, 19.3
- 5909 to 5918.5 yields -0.8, 21.6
